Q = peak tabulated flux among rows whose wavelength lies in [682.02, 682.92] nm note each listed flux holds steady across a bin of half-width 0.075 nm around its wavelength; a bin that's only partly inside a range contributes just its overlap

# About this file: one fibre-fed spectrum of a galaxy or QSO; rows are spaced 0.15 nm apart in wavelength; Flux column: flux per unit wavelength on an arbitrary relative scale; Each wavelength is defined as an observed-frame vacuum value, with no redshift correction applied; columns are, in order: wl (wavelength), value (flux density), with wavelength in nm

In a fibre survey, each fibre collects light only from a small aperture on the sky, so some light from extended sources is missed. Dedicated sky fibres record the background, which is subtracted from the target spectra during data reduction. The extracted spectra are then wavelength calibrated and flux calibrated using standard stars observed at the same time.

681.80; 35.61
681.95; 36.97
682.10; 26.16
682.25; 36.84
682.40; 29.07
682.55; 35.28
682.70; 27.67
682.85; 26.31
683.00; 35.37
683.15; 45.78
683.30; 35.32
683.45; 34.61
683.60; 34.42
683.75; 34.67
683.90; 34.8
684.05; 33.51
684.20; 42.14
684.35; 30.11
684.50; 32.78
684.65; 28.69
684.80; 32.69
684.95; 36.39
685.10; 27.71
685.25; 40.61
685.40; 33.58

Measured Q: 36.84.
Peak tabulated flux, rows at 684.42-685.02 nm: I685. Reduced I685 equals 36.39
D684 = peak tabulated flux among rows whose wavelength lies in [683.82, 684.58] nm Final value 42.14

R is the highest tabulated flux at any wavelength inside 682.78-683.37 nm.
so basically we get 45.78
